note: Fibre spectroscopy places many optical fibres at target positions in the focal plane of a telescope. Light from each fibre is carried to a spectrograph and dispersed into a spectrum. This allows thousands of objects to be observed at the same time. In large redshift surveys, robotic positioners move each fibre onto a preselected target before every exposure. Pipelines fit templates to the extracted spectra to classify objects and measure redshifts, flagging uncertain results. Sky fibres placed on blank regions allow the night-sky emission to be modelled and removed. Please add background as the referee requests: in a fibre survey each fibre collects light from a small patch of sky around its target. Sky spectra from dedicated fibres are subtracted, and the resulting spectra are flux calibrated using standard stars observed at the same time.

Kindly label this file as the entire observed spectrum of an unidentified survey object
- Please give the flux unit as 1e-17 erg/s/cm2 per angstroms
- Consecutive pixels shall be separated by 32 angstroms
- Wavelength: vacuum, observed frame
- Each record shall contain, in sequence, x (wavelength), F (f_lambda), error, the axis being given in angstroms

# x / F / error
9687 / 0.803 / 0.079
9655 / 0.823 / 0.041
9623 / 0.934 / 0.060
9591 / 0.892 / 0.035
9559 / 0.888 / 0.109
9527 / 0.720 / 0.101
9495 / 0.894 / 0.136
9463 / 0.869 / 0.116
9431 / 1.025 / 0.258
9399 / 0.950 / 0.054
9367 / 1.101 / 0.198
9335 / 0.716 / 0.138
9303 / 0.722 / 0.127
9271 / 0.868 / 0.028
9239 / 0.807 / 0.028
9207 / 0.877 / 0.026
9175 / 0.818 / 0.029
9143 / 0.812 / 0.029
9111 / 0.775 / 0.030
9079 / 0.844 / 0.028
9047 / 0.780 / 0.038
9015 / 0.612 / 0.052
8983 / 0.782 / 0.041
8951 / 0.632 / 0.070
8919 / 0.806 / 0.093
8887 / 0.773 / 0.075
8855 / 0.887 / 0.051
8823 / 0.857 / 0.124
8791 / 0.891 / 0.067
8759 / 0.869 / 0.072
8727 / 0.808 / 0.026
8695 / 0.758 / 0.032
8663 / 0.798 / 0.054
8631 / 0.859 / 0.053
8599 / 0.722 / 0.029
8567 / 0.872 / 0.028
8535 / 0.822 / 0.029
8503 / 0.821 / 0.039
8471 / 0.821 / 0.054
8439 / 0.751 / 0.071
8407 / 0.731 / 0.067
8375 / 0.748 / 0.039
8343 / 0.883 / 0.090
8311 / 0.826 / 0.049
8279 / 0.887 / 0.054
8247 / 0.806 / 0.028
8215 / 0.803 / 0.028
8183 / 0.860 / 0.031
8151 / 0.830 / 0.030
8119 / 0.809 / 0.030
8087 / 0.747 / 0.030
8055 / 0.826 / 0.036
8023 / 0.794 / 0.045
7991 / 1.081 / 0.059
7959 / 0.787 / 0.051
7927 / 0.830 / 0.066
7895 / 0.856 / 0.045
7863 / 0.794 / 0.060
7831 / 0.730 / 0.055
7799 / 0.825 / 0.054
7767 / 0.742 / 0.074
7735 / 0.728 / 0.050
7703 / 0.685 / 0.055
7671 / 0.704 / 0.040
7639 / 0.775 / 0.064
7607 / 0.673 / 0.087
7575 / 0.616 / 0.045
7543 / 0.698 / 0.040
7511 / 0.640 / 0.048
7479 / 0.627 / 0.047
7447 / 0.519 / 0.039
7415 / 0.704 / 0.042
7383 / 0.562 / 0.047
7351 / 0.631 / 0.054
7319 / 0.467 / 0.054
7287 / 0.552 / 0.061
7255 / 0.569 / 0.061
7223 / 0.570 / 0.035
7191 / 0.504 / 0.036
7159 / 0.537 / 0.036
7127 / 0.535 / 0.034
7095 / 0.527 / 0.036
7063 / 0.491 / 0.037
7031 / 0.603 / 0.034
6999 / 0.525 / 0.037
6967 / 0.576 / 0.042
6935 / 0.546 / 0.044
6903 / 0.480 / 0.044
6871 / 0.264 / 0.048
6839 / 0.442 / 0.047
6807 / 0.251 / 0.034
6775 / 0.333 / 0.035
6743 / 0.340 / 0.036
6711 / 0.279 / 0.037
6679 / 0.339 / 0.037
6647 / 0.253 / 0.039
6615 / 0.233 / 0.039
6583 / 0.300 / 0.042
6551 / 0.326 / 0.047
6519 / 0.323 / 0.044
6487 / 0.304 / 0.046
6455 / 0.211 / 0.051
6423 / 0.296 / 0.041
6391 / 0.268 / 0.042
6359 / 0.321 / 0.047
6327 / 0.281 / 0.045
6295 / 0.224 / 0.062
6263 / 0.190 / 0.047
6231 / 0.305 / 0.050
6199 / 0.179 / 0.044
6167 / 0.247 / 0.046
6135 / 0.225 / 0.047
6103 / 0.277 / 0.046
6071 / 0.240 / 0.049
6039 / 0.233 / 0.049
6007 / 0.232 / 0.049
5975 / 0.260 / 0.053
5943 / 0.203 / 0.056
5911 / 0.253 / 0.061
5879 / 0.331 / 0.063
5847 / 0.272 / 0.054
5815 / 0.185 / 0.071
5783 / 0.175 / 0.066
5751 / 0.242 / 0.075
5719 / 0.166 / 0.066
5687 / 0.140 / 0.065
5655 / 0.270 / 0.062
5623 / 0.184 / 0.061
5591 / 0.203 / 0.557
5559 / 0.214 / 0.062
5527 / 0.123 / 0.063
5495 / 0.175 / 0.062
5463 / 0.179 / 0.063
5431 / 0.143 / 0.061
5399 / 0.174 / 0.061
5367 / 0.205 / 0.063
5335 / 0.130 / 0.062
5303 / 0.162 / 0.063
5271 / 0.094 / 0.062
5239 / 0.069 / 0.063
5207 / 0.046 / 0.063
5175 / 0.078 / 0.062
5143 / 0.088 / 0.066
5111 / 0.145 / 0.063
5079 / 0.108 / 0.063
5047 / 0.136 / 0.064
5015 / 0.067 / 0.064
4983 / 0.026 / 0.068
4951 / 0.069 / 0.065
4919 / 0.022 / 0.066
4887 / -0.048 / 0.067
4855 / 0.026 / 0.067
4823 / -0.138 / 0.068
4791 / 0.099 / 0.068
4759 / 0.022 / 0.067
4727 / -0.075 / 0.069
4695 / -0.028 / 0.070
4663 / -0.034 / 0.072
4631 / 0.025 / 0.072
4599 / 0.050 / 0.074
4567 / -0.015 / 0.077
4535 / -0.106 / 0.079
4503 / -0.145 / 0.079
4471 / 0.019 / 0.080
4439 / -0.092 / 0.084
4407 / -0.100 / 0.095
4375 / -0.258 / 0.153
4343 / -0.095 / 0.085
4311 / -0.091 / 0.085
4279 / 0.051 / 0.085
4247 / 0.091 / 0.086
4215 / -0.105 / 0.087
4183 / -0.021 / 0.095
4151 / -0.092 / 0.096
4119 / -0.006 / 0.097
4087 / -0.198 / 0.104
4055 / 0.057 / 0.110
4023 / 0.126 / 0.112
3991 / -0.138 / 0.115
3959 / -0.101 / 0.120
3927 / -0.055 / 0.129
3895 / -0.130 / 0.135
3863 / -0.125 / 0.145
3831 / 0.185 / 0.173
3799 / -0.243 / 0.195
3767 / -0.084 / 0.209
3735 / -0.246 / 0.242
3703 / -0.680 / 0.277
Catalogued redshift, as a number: 0.731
